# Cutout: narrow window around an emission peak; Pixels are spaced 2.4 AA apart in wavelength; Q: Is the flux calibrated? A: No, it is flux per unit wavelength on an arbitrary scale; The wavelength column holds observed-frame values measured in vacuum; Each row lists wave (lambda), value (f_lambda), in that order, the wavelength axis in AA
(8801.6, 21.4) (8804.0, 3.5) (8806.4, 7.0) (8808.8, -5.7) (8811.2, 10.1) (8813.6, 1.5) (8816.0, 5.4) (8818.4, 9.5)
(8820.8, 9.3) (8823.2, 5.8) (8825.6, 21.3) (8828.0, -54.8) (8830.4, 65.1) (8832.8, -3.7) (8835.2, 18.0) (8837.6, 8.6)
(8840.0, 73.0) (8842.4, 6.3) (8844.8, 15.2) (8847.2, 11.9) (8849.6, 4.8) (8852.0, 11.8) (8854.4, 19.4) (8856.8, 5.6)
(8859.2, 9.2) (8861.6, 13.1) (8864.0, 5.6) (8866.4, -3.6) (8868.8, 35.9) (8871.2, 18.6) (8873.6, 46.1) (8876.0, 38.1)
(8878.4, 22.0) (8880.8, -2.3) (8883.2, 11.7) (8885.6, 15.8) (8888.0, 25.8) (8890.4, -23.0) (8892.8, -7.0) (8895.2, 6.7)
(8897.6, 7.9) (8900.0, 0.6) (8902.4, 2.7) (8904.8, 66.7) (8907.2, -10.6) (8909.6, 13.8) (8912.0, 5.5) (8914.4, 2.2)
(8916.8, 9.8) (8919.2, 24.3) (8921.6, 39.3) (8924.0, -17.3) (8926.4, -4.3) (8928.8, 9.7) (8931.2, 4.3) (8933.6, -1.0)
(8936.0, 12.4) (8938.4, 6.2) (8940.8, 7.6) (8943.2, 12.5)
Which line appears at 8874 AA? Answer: H-gamma 4340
